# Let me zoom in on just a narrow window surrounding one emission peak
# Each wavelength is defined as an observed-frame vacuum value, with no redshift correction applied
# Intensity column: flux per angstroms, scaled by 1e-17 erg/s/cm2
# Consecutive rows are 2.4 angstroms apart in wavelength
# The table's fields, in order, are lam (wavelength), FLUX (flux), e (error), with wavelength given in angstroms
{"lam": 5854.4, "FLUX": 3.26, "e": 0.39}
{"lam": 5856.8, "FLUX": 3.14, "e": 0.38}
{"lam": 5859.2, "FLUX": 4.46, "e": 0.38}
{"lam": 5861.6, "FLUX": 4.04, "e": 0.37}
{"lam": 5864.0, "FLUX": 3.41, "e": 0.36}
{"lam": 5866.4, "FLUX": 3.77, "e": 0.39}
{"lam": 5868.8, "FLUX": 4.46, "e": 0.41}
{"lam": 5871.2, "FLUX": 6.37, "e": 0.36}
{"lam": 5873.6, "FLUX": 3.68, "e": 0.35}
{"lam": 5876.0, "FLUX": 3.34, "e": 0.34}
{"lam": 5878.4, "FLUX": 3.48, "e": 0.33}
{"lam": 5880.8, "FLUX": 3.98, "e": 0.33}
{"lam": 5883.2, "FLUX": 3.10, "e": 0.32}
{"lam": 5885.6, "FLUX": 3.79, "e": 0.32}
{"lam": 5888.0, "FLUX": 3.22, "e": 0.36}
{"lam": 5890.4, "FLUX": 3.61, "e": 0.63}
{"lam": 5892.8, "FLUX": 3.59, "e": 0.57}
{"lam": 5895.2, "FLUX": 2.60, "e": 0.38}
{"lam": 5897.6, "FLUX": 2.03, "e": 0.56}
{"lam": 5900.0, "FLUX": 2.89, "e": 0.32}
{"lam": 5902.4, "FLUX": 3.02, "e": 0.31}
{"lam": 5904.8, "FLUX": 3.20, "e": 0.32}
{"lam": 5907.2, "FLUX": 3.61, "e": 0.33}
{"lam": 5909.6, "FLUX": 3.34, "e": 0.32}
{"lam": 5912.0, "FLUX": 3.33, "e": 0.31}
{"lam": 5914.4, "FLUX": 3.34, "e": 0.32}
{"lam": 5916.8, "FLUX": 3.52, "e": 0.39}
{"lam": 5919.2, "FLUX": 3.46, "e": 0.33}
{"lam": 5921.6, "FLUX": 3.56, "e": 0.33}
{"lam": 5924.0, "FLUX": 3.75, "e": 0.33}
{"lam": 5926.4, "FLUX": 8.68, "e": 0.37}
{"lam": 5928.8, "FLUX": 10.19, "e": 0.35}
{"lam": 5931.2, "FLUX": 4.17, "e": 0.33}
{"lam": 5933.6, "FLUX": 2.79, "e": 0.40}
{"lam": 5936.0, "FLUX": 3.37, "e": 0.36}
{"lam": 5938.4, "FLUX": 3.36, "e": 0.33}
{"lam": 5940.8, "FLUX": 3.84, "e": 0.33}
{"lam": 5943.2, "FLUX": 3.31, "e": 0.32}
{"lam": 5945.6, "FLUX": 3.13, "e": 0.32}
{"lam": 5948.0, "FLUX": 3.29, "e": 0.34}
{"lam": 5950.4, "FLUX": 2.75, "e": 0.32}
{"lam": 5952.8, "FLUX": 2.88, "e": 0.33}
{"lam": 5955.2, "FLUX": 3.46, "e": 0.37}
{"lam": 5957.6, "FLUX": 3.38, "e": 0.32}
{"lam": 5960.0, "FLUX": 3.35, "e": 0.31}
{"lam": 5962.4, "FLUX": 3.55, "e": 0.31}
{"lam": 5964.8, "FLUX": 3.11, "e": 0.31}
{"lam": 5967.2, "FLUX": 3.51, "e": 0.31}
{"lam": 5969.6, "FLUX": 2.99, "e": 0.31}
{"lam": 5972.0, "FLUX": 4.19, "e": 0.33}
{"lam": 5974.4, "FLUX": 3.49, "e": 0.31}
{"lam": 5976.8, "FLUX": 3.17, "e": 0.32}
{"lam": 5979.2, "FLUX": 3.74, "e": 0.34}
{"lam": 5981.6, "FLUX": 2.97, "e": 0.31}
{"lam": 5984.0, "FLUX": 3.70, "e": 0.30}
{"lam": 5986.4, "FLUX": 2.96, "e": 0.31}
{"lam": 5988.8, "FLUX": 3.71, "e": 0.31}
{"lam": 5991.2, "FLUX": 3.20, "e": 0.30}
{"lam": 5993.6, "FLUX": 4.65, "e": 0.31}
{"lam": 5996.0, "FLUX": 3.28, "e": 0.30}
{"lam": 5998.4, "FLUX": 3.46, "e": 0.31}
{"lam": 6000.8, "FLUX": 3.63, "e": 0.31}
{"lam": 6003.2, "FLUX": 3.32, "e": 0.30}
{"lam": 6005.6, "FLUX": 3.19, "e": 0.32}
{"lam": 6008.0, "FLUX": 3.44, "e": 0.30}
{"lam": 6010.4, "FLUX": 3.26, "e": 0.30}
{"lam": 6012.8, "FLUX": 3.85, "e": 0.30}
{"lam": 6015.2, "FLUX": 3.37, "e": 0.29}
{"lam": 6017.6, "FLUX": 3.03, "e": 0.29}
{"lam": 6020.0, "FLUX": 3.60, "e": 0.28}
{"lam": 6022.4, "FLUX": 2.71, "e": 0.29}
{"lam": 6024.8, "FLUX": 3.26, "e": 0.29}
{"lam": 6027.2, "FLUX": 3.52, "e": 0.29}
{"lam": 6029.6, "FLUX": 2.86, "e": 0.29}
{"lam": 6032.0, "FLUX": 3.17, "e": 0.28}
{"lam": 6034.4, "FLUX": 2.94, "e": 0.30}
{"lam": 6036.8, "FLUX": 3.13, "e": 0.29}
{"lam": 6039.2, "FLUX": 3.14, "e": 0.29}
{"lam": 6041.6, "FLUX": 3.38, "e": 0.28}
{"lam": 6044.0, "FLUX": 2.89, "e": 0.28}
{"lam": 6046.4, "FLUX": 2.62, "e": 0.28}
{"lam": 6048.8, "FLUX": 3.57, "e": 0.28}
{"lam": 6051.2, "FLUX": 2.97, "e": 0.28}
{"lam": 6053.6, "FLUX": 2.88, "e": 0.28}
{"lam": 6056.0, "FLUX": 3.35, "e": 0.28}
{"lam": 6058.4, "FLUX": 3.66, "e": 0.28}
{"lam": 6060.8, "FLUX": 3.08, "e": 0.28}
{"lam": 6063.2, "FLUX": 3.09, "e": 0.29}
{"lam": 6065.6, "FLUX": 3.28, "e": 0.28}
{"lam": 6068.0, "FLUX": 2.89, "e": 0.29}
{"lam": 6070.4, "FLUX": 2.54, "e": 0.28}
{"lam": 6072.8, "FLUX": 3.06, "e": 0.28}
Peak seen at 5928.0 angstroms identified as [O III] 5007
